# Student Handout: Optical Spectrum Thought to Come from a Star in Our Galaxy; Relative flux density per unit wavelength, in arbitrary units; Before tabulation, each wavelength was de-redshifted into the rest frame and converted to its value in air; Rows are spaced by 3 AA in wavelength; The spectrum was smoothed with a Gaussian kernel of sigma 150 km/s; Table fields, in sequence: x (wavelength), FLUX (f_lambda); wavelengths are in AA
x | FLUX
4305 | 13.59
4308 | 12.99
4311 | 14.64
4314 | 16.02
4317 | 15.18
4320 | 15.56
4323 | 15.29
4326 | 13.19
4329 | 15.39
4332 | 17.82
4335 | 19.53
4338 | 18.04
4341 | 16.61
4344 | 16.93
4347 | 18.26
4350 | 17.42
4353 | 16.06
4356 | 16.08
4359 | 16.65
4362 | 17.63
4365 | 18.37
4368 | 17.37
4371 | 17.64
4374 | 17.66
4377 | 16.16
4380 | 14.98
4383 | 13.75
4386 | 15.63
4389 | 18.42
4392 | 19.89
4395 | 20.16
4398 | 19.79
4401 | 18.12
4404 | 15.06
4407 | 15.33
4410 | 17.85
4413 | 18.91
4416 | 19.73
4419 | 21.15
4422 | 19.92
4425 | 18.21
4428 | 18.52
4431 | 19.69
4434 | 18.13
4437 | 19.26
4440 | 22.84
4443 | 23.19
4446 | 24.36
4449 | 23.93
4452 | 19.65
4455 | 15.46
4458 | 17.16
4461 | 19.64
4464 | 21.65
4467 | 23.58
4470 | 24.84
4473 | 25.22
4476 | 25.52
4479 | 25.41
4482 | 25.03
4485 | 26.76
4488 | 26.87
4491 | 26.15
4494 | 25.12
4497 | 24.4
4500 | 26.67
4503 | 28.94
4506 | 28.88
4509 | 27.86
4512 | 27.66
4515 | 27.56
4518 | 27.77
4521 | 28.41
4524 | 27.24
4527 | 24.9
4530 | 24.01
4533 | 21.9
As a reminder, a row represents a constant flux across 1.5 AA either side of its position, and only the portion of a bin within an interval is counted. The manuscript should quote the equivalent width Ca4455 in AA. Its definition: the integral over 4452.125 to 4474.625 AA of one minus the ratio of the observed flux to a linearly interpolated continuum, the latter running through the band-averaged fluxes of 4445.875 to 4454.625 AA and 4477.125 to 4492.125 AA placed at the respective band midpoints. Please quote 2.2 AA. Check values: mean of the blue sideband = 21.5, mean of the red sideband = 26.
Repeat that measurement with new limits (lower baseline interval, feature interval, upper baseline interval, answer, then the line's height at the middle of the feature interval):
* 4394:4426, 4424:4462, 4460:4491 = 2.7 AA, 21.6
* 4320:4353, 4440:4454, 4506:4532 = 0.2 AA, 22.9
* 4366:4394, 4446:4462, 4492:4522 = 2.3 AA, 23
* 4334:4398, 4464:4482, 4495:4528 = 0.0 AA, 24.7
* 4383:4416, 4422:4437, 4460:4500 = 1.2 AA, 20.4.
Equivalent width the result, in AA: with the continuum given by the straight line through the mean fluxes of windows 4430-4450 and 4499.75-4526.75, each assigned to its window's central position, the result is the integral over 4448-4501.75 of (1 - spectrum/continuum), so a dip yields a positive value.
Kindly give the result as 2.4 AA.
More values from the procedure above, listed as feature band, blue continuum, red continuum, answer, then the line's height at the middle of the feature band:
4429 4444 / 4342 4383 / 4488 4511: 1.2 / 22.3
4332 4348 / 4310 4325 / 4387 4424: -1.7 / 16.1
